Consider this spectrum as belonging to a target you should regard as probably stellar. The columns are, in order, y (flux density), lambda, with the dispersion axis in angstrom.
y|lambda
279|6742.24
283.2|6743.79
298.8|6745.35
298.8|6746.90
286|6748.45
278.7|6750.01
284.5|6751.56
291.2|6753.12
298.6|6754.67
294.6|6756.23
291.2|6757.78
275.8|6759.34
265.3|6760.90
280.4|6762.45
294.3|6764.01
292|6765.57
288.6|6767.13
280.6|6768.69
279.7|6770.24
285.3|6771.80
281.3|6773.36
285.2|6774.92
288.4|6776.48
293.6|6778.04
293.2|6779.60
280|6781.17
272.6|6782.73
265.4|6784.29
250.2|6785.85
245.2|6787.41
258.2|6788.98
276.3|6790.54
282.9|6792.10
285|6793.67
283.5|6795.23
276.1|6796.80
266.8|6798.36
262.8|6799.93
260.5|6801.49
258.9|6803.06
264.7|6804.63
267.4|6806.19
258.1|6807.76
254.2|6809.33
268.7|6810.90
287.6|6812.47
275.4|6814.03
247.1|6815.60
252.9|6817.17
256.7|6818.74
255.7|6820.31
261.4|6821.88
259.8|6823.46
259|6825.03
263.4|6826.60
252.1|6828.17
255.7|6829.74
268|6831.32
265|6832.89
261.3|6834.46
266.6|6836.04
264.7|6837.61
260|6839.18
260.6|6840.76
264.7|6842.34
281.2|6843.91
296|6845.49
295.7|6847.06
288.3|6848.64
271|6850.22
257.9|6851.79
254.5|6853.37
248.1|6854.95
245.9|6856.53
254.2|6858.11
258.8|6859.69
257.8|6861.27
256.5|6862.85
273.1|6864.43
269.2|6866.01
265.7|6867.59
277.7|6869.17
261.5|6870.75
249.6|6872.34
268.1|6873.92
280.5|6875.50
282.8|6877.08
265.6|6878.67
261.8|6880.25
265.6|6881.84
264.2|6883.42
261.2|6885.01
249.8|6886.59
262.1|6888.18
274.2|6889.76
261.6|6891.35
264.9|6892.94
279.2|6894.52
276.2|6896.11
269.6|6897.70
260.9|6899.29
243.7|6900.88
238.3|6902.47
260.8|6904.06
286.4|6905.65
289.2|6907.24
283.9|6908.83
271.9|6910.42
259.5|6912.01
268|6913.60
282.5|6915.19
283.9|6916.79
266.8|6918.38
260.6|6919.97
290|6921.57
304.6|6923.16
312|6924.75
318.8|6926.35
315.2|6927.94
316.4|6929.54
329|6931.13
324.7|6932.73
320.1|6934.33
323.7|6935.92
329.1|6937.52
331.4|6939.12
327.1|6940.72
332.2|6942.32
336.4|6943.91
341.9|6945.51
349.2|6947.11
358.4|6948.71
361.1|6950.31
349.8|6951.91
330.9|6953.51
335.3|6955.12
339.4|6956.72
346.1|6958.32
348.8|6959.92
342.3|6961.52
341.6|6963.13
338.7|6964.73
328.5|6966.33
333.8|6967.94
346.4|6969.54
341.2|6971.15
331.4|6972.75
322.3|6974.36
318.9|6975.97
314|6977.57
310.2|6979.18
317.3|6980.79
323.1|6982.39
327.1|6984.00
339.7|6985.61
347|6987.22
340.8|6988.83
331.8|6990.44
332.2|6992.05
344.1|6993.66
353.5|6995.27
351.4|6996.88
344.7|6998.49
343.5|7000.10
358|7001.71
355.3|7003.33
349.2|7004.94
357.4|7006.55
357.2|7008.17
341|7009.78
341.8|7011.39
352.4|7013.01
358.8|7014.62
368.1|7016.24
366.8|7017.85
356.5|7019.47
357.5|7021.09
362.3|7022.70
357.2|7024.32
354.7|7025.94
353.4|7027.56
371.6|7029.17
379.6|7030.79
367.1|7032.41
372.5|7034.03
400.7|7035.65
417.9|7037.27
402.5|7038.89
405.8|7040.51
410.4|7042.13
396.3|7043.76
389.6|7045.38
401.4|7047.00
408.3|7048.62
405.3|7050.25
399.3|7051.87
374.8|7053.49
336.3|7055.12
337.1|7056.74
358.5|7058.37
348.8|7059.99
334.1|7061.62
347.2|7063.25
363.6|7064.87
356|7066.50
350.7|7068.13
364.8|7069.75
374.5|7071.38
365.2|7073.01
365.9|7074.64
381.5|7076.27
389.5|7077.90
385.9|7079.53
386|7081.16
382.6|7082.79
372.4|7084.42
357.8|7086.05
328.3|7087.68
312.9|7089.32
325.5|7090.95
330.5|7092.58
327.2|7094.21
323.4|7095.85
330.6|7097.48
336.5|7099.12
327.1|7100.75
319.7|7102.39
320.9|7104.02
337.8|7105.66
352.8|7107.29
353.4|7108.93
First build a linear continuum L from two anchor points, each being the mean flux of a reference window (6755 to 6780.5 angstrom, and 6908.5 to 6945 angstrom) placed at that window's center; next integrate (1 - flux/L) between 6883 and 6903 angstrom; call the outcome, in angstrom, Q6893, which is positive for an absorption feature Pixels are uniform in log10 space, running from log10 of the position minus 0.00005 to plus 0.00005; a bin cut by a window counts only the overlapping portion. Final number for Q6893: 2.54 angstrom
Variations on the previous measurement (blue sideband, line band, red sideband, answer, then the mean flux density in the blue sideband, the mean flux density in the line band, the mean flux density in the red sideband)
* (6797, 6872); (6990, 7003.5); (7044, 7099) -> -0.63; 264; 346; 361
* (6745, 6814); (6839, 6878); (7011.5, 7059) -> 5.17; 278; 267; 376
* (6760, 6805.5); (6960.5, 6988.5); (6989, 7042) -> 1.26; 276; 331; 362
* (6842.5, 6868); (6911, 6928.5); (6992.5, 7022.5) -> 0.97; 267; 287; 353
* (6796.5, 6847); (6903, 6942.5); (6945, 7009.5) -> 1.92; 265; 299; 340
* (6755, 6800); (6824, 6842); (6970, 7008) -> 2.00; 279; 262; 337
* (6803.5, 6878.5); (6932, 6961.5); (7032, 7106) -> -2.61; 265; 338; 364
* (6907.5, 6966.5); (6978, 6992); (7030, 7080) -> 0.53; 319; 329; 377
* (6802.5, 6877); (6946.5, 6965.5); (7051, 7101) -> -2.24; 264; 345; 354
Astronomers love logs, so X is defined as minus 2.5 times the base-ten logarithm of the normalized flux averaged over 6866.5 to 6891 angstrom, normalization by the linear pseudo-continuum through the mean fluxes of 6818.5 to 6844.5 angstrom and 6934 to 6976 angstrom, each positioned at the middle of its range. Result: 0.10 mag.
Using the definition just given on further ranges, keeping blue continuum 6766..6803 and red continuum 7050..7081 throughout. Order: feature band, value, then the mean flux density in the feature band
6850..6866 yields 0.16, 258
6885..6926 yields 0.15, 272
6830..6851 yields 0.08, 272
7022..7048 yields -0.08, 384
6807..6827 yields 0.10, 261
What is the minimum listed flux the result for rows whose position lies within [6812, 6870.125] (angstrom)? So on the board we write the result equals 245.9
